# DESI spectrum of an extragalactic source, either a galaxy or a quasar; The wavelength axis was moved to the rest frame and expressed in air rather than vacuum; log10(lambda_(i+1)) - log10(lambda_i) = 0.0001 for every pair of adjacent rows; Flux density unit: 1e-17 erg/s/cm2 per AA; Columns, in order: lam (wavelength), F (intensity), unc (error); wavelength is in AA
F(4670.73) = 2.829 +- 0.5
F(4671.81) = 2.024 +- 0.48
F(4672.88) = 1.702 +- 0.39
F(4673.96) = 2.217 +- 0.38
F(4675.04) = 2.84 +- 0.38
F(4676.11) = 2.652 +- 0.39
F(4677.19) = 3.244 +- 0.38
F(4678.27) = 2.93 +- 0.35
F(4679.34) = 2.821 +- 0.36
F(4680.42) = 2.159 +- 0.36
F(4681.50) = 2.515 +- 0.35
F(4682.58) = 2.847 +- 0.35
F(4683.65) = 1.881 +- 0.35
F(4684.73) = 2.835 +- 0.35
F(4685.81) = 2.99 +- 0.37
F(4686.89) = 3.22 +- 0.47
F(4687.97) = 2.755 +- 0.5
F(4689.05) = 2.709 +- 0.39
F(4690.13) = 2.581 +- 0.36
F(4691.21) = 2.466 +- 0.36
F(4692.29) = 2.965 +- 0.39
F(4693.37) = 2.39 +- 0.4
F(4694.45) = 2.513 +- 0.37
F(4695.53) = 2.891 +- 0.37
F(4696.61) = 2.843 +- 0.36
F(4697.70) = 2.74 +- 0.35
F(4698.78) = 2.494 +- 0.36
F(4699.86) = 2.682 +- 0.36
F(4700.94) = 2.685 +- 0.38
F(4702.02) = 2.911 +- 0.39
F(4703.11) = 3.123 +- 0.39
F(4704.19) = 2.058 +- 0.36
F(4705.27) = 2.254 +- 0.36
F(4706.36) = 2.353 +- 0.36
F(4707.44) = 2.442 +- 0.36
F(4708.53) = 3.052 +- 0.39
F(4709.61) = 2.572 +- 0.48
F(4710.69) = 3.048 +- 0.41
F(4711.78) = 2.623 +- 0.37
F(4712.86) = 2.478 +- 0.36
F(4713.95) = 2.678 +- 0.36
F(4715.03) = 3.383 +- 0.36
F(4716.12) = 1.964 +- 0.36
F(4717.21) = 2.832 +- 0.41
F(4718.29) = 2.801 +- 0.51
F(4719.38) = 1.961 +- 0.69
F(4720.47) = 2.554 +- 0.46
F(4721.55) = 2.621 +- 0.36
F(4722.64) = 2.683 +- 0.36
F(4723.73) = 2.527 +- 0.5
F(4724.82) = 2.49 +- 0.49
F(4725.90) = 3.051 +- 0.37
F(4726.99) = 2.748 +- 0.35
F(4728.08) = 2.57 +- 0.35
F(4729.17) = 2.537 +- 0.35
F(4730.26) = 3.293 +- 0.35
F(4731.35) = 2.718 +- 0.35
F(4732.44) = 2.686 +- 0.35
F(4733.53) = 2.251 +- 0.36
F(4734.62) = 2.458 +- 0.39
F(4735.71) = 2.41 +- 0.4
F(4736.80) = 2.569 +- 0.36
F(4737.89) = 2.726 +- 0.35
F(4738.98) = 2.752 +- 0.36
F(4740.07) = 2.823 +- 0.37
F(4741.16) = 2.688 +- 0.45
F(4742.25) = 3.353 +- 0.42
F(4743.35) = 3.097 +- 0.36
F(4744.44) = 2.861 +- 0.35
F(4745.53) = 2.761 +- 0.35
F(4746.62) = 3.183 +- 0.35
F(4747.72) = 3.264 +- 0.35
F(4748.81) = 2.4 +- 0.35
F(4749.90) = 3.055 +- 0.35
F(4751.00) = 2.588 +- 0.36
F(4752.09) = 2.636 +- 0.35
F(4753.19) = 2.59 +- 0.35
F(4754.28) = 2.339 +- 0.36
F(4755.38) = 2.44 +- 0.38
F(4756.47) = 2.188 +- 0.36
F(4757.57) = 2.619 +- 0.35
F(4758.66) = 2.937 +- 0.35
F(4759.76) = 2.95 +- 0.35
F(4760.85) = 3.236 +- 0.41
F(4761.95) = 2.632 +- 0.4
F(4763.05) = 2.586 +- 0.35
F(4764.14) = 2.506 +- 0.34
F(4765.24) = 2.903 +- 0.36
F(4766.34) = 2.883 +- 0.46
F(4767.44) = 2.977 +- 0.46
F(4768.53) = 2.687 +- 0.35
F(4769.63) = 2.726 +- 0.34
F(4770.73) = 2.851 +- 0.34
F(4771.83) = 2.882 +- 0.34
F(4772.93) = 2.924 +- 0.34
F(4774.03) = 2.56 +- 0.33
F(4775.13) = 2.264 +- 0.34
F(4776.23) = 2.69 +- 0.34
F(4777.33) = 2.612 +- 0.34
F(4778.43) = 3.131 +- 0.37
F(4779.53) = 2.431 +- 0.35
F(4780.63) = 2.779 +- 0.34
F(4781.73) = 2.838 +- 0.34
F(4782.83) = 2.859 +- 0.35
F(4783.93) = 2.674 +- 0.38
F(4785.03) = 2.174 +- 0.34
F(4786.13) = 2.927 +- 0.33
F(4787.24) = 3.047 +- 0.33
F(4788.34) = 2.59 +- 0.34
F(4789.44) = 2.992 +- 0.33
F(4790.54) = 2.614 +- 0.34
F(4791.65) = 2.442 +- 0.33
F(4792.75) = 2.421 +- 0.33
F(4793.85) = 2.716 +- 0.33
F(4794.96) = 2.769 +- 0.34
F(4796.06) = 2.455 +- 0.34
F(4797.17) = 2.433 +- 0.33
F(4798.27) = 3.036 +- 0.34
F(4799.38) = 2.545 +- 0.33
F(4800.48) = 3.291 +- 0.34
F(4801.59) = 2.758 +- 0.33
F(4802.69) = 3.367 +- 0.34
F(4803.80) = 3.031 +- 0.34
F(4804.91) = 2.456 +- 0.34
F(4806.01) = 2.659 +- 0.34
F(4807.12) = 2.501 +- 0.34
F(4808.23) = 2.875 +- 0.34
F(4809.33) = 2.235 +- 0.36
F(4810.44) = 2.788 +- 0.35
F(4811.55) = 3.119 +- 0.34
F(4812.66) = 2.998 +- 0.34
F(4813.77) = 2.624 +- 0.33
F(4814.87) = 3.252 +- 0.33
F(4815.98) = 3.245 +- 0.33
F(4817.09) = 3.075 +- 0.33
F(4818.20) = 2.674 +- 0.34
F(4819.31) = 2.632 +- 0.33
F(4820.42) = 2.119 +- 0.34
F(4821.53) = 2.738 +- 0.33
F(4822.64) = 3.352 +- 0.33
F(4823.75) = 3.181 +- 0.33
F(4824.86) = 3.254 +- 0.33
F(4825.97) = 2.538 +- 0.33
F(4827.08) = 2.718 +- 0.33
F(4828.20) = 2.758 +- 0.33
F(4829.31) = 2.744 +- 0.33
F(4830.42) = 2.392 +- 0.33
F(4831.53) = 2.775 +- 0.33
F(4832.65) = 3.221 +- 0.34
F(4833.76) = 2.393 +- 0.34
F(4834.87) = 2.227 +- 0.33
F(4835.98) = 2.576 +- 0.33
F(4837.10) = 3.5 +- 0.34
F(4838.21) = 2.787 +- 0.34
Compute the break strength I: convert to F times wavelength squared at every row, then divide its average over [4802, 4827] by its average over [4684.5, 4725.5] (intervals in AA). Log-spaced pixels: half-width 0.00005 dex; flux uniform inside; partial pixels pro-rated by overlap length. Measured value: 1.1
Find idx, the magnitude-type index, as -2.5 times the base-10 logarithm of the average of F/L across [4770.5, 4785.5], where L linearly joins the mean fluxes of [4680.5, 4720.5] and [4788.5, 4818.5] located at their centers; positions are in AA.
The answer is 0.03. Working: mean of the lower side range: 2.65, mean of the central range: 2.69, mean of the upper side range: 2.79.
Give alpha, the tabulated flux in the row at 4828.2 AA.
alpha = 2.758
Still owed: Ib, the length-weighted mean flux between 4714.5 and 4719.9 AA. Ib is 2.59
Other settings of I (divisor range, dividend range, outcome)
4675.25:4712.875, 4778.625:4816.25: 1.08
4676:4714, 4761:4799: 1.05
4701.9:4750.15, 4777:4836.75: 1.06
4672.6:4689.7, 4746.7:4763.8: 1.05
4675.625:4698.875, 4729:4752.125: 1.05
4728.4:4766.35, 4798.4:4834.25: 1.06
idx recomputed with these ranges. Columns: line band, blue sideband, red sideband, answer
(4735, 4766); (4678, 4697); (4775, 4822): -0.01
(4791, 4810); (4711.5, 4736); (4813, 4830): 0.04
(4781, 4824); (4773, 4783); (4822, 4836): -0.02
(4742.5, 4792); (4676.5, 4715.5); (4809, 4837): 0.00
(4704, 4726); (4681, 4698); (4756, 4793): 0.05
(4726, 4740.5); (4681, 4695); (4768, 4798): 0.00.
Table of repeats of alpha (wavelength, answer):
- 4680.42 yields 2.159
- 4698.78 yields 2.494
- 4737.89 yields 2.726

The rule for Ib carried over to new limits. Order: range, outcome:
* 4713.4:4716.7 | 2.67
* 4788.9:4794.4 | 2.64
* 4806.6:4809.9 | 2.54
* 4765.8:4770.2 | 2.82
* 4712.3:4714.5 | 2.59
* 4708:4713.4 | 2.76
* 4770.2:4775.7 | 2.69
